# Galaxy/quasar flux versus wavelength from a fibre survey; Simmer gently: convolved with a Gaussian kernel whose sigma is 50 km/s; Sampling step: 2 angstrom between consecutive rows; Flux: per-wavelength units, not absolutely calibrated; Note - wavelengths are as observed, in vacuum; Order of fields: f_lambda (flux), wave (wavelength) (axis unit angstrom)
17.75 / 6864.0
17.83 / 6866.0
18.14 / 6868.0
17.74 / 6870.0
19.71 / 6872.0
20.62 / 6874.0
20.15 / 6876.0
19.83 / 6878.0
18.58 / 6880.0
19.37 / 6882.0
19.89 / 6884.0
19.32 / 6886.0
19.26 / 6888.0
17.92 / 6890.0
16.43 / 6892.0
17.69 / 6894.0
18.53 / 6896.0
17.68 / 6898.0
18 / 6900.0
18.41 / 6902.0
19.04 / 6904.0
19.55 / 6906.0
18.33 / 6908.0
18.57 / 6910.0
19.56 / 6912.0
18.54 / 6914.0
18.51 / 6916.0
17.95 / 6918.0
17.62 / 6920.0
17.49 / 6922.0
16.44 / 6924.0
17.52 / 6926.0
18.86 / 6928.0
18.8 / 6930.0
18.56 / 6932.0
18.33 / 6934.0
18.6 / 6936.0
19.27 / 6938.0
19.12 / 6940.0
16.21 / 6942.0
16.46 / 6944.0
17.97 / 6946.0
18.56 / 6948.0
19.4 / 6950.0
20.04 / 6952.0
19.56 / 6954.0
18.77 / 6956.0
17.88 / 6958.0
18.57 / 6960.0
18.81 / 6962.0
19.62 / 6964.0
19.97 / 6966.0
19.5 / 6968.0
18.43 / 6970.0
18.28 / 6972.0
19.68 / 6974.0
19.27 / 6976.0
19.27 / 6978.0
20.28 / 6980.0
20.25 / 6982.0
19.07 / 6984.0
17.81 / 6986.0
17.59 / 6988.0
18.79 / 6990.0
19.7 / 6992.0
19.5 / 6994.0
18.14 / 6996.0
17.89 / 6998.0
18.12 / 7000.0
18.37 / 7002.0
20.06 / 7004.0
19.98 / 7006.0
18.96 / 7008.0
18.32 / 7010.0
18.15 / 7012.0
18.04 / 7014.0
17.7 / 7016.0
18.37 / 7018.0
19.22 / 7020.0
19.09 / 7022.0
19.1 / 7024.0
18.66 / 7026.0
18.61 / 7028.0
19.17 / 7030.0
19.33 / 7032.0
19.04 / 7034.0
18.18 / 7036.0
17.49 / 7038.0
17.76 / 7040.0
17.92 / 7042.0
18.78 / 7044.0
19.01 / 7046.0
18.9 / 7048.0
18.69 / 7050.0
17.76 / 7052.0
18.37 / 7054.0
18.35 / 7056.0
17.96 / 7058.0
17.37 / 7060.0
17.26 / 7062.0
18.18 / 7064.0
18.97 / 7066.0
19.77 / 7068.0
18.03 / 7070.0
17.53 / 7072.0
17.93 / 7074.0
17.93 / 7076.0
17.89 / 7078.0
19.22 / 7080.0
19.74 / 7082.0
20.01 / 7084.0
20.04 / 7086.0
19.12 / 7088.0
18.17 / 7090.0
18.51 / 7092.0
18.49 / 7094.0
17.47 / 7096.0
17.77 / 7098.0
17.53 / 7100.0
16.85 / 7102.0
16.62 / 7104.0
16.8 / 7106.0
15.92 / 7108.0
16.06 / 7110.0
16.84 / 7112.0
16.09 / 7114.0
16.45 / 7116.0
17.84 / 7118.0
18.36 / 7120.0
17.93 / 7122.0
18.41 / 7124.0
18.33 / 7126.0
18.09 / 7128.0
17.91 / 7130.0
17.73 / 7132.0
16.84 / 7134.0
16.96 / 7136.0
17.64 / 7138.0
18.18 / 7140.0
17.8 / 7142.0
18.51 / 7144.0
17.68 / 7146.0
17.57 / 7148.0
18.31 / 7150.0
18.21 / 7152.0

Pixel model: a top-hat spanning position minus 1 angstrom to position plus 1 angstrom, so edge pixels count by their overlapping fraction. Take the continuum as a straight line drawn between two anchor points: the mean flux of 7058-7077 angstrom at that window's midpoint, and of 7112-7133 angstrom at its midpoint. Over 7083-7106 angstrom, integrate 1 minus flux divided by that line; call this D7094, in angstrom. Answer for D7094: -0.36 angstrom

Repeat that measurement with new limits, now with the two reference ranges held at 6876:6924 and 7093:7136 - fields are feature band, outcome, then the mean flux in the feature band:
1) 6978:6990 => -0.6 angstrom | 19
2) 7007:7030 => -0.9 angstrom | 18.6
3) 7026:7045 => -0.8 angstrom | 18.5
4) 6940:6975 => -1.0 angstrom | 18.7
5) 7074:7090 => -1.4 angstrom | 19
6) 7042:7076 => -1.2 angstrom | 18.3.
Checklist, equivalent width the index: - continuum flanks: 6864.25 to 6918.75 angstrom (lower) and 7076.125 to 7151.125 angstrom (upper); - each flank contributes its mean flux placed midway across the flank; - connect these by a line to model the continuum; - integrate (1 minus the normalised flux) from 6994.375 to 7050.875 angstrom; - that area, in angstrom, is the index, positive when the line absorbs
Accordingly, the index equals -1.3 angstrom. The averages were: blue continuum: 18.7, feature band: 18.6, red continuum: 17.8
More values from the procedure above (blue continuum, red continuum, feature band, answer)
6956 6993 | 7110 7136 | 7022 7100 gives -1.5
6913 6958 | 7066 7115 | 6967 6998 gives -1.4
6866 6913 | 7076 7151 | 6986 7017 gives -0.5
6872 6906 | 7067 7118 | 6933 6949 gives 0.5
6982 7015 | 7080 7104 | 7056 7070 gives 0.2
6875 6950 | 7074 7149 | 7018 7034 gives -0.8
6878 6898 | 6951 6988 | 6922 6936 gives 0.6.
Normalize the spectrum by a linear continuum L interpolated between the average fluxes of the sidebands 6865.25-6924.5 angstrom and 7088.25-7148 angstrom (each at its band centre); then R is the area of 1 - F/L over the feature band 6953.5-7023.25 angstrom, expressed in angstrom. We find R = -2.9 angstrom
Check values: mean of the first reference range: 18.6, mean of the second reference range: 17.5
